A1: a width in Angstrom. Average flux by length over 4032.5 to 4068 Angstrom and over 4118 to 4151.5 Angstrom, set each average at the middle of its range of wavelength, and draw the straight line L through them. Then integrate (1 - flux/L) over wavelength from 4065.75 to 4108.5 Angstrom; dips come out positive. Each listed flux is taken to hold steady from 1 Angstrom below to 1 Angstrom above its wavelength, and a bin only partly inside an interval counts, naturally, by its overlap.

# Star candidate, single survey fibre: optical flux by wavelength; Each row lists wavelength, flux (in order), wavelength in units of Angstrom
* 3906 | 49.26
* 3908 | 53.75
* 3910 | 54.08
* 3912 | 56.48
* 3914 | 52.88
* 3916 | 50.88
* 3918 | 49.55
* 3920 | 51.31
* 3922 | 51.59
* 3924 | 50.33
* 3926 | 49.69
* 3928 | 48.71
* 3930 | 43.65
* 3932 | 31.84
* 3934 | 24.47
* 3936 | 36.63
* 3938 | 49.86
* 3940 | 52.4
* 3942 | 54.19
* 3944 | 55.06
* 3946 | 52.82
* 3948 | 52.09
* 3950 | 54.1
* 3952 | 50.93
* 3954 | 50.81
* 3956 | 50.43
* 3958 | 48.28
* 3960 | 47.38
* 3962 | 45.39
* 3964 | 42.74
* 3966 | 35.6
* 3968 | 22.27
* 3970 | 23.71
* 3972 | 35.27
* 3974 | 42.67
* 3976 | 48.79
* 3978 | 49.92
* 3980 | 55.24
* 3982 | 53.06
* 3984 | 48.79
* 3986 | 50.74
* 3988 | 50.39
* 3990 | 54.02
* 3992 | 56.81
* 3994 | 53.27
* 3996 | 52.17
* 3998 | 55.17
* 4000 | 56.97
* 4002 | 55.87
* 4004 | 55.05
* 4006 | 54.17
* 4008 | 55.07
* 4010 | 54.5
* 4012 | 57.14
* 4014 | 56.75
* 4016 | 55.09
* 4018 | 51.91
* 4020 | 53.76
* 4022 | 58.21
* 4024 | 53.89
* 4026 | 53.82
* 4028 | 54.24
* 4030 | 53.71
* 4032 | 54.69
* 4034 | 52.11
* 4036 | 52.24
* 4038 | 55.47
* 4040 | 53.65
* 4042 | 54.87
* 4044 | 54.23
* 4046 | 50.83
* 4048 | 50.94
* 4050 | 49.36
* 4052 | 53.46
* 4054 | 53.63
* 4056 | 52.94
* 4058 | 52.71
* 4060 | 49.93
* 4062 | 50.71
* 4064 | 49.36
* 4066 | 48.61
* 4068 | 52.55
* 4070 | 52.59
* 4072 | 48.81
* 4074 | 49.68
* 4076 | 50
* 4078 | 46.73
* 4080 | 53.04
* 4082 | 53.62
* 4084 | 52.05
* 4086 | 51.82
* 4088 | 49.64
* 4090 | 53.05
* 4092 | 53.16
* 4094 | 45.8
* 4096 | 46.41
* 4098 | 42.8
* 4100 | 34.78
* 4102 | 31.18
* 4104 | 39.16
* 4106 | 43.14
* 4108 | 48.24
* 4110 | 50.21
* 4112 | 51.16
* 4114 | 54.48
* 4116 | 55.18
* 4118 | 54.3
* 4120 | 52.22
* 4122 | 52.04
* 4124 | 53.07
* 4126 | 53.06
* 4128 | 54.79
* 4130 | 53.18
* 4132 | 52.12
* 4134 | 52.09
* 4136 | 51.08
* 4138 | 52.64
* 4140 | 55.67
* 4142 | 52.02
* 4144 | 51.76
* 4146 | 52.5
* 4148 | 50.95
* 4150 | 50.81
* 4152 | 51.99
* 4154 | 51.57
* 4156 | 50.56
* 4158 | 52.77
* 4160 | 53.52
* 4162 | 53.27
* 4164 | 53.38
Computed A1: 3.9 Angstrom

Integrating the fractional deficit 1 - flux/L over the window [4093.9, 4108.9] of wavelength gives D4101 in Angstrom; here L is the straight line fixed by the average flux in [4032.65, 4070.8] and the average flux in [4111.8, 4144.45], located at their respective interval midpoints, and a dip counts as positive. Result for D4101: 3.3 Angstrom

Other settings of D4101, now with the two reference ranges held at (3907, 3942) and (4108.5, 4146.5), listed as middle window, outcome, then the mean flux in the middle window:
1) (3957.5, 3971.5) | 3.2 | 37.4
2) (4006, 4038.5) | -2.8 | 54.5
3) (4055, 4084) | 0.3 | 50.8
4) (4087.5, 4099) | 0.8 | 48.4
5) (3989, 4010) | -2.2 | 54.8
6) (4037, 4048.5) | -0.6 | 53.4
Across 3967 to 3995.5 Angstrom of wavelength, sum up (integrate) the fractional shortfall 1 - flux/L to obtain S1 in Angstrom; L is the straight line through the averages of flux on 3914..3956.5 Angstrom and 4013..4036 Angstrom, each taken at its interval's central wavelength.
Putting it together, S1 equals 2.9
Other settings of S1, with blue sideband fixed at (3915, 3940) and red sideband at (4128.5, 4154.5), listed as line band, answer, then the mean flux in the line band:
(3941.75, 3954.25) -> -1.92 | 52.9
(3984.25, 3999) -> -1.78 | 53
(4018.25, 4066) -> -3.84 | 52.9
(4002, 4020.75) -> -2.72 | 54.9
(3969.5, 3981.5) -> 0.76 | 43.8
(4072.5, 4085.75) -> -0.17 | 50.8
